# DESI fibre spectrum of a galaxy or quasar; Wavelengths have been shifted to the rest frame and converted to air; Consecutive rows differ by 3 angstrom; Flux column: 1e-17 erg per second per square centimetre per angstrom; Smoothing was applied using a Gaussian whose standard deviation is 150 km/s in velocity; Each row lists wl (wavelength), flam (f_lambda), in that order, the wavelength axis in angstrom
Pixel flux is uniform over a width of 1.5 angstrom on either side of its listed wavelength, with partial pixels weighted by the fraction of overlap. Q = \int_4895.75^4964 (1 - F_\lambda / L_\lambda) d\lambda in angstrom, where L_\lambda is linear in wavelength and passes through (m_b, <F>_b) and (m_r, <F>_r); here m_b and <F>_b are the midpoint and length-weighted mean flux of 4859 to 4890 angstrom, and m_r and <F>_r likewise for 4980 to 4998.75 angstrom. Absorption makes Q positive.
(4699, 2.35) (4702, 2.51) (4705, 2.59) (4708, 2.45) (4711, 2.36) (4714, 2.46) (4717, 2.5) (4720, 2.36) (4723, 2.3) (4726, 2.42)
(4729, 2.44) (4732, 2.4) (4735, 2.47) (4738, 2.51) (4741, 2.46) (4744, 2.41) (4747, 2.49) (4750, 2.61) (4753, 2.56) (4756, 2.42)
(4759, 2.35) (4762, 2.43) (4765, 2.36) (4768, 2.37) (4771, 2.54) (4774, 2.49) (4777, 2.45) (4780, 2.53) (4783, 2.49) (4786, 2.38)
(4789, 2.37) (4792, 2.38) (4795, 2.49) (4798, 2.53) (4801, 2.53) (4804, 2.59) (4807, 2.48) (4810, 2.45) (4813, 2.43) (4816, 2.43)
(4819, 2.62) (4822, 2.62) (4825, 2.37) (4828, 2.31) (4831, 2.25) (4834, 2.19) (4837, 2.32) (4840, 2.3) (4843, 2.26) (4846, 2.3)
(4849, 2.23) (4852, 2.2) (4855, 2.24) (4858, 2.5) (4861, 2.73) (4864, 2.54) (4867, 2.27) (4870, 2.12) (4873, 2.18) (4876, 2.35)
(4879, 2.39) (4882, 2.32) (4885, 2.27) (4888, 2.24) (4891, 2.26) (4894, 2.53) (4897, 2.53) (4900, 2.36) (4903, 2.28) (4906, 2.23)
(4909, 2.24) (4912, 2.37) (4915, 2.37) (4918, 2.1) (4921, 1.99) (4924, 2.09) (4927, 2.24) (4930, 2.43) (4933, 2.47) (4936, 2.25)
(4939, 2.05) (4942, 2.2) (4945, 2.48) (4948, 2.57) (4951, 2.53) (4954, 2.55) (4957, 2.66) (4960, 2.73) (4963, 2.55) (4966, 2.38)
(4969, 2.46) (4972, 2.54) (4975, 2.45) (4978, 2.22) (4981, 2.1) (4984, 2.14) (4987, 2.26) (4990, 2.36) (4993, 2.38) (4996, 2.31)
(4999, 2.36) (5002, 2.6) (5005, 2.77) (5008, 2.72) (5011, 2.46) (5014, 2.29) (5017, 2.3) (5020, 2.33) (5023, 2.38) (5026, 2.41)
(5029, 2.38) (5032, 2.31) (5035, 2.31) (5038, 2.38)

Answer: -1.5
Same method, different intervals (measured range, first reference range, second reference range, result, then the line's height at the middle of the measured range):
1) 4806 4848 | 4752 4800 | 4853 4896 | 0.4 angstrom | 2.4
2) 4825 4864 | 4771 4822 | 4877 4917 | 1.3 angstrom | 2.41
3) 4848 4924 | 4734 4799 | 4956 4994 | 3.6 angstrom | 2.42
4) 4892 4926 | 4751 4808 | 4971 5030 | 1.9 angstrom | 2.42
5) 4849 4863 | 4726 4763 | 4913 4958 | -0.1 angstrom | 2.38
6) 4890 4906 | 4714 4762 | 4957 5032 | 0.3 angstrom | 2.43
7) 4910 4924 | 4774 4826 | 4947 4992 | 1.4 angstrom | 2.45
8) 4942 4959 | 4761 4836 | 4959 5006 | -0.8 angstrom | 2.41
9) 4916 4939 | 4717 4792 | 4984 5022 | 2.0 angstrom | 2.42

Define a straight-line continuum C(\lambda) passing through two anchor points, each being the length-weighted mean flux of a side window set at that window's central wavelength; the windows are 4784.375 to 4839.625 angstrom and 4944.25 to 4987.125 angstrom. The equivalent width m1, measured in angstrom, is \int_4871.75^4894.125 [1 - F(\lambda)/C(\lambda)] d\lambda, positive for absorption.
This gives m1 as 1.2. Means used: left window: 2.43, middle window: 2.31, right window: 2.45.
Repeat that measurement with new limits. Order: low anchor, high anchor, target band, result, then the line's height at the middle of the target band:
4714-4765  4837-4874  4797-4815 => -0.9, 2.38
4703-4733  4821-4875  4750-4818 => -2.4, 2.38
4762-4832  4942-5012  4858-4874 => 0.4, 2.46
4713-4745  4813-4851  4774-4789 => -0.4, 2.39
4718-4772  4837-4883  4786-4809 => -0.8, 2.39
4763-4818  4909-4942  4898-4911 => -0.1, 2.27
